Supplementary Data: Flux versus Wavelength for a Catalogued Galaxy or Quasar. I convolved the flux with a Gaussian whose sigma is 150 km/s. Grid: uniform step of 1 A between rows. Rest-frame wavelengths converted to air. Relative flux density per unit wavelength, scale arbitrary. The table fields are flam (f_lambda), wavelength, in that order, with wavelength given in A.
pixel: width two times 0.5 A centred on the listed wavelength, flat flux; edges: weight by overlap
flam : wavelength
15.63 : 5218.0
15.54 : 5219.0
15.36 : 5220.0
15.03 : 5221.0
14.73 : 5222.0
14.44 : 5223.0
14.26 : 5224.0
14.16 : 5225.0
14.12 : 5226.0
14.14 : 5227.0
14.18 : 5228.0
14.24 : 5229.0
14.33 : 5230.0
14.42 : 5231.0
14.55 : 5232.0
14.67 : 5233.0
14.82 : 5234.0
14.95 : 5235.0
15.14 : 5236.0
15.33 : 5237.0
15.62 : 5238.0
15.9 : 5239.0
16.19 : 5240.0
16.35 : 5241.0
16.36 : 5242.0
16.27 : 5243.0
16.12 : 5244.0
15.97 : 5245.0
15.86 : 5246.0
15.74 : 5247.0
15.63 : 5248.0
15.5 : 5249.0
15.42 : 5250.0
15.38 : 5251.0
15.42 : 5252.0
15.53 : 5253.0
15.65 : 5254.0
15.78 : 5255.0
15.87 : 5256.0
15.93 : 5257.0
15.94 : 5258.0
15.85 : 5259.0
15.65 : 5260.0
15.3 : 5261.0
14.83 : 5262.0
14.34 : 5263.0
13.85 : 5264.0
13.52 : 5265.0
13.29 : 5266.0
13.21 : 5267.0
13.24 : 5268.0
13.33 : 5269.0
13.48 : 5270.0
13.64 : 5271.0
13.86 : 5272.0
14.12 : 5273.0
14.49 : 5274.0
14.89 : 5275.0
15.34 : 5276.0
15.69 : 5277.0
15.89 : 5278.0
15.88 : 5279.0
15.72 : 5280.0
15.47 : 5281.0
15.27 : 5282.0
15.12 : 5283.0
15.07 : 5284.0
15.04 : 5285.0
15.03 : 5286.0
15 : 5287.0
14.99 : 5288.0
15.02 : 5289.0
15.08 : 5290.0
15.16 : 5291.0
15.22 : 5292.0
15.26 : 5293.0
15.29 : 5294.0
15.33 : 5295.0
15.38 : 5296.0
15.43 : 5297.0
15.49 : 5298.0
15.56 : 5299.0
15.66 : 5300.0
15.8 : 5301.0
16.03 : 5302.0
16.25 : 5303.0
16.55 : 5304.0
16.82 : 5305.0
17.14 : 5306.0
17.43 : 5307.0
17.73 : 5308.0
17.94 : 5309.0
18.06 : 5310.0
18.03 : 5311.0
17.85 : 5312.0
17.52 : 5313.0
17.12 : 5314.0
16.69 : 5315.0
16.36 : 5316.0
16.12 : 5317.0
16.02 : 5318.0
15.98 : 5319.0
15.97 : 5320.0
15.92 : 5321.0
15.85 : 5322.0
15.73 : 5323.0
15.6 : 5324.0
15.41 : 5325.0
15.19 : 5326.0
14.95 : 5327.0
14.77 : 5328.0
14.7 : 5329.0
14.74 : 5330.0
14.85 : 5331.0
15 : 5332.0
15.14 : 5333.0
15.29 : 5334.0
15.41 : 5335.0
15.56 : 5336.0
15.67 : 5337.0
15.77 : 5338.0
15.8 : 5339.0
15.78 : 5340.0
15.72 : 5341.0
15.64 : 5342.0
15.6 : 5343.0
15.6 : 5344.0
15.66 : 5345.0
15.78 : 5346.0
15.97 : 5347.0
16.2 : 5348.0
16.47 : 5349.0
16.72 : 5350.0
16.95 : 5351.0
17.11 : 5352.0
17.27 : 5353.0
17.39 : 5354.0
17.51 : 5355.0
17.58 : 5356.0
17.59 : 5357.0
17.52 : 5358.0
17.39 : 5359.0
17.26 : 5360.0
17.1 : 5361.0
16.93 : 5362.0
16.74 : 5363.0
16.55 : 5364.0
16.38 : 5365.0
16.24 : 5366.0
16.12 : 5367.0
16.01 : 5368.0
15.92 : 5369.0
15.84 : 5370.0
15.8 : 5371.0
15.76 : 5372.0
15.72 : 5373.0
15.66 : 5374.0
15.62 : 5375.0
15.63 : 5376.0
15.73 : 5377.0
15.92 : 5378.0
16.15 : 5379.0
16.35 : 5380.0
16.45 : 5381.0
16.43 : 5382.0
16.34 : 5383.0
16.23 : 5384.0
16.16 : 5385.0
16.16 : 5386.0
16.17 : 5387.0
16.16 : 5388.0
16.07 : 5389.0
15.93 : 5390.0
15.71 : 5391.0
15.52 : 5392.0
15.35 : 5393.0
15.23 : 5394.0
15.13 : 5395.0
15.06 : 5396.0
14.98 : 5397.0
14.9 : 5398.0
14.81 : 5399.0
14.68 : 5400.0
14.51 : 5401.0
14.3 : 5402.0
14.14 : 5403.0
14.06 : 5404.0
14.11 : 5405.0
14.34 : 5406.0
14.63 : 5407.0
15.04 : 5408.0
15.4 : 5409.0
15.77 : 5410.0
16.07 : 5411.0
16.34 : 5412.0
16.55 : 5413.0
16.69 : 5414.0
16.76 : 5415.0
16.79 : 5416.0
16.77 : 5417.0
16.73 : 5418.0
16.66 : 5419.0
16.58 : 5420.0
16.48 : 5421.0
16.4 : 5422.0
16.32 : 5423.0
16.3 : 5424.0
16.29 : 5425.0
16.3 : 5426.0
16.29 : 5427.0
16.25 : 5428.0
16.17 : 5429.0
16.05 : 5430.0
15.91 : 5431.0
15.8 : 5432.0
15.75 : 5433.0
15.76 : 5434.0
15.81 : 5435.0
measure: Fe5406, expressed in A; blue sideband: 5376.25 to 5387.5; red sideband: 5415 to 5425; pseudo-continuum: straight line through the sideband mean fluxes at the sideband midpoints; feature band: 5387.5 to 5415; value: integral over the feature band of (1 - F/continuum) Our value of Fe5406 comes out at 1.85 A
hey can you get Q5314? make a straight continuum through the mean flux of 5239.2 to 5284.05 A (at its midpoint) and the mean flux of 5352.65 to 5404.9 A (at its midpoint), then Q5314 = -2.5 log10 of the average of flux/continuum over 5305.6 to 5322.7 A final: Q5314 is -0.09 mag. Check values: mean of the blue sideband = 15.1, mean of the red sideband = 16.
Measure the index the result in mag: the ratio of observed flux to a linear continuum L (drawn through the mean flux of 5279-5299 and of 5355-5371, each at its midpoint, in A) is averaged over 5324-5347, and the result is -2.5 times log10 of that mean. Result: 0.06 mag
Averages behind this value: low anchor 15.3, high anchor 16.7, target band 15.4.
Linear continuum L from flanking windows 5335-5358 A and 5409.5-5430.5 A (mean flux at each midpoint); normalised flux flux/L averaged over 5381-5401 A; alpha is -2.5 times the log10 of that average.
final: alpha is 0.05 mag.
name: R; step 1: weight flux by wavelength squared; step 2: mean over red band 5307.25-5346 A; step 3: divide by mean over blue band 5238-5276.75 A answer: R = 1.1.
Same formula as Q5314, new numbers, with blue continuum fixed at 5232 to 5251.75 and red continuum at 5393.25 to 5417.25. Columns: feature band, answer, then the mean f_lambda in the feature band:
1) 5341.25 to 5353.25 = -0.06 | 16.2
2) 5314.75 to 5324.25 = -0.04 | 16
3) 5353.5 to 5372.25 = -0.09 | 16.7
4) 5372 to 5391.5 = -0.05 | 16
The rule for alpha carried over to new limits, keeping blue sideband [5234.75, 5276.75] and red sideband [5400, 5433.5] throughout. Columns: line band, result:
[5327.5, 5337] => 0.03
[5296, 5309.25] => -0.07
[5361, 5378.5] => -0.03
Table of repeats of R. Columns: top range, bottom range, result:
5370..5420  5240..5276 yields 1.10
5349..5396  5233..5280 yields 1.13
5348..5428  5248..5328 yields 1.07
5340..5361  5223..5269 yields 1.15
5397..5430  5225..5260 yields 1.09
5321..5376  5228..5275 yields 1.11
